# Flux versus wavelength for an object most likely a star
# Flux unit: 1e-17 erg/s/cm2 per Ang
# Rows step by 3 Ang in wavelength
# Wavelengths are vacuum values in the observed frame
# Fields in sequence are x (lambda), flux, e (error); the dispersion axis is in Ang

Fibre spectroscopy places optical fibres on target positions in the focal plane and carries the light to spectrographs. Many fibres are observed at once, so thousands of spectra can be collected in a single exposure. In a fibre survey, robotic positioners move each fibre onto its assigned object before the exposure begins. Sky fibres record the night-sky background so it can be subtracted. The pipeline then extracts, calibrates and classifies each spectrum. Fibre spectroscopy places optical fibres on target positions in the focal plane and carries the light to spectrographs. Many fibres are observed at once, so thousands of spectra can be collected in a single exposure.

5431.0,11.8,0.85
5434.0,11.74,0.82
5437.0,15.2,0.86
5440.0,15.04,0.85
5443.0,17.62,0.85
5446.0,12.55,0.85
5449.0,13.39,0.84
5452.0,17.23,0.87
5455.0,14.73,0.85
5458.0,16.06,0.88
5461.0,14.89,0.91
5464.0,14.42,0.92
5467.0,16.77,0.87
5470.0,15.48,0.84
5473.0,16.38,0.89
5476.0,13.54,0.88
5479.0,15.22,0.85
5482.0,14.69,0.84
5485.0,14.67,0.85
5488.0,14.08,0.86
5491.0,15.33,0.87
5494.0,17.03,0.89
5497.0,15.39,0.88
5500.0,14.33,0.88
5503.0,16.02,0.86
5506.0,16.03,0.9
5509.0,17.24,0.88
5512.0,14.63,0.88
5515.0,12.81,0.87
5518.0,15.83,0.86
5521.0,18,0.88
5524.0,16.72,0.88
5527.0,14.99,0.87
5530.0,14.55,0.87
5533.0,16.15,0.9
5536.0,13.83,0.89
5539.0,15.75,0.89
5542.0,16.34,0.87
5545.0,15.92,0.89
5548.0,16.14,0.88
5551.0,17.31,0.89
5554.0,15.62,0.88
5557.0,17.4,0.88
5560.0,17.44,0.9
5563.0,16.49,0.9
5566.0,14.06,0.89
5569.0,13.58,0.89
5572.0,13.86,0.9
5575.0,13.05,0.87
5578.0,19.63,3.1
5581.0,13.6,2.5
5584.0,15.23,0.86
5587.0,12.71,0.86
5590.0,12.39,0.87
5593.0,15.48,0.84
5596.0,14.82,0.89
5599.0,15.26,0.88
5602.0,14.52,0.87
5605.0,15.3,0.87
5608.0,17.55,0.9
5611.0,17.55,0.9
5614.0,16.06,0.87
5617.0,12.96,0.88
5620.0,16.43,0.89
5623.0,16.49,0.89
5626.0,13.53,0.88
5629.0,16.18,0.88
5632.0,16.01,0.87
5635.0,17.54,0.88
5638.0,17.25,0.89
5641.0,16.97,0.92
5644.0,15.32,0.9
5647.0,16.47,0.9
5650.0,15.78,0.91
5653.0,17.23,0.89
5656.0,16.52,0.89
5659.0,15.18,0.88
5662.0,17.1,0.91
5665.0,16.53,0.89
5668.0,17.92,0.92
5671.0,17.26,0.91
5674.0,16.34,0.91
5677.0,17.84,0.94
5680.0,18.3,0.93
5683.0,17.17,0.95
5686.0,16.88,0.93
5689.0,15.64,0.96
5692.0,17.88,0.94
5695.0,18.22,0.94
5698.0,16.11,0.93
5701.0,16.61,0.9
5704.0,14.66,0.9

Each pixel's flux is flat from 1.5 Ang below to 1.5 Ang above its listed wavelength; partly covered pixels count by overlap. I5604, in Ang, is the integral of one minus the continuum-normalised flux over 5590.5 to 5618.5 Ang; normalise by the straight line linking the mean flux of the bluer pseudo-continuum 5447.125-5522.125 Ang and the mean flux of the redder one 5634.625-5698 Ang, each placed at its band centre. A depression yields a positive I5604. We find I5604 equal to 1.7 Ang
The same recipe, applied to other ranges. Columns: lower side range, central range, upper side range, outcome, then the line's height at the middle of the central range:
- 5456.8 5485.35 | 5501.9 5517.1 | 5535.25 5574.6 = 0.1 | 15.4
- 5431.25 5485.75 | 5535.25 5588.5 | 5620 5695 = 1.2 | 15.8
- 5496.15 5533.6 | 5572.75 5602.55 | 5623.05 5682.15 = 2.7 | 16.1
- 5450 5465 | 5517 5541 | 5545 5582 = -0.2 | 15.6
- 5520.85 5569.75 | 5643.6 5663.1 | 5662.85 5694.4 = 0.8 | 17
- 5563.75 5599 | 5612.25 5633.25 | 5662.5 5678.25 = 0.4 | 15.7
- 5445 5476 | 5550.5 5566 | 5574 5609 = -1.6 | 15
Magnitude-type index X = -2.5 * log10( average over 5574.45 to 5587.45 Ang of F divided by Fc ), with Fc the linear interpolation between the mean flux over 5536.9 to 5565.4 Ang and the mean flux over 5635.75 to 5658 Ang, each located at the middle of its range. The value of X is 0.09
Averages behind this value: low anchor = 16.4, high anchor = 16.5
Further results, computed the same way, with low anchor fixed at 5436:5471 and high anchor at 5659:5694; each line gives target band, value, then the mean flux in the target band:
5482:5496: 0.02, 15.2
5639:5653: 0.04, 16.3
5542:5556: -0.02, 16.3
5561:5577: 0.12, 14.5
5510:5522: 0.04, 15.3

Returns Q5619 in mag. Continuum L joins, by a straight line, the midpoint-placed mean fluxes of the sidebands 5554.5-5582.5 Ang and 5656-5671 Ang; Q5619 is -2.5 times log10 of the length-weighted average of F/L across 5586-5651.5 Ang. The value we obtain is 0.037 mag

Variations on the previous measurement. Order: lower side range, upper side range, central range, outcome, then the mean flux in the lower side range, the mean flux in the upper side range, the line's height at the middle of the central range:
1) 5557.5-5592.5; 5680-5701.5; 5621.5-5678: -0.02 mag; 14.8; 17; 16.3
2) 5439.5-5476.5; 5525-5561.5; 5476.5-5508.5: 0.02 mag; 15.3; 16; 15.6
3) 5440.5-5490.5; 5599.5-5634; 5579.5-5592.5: 0.14 mag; 15.1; 15.7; 15.6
